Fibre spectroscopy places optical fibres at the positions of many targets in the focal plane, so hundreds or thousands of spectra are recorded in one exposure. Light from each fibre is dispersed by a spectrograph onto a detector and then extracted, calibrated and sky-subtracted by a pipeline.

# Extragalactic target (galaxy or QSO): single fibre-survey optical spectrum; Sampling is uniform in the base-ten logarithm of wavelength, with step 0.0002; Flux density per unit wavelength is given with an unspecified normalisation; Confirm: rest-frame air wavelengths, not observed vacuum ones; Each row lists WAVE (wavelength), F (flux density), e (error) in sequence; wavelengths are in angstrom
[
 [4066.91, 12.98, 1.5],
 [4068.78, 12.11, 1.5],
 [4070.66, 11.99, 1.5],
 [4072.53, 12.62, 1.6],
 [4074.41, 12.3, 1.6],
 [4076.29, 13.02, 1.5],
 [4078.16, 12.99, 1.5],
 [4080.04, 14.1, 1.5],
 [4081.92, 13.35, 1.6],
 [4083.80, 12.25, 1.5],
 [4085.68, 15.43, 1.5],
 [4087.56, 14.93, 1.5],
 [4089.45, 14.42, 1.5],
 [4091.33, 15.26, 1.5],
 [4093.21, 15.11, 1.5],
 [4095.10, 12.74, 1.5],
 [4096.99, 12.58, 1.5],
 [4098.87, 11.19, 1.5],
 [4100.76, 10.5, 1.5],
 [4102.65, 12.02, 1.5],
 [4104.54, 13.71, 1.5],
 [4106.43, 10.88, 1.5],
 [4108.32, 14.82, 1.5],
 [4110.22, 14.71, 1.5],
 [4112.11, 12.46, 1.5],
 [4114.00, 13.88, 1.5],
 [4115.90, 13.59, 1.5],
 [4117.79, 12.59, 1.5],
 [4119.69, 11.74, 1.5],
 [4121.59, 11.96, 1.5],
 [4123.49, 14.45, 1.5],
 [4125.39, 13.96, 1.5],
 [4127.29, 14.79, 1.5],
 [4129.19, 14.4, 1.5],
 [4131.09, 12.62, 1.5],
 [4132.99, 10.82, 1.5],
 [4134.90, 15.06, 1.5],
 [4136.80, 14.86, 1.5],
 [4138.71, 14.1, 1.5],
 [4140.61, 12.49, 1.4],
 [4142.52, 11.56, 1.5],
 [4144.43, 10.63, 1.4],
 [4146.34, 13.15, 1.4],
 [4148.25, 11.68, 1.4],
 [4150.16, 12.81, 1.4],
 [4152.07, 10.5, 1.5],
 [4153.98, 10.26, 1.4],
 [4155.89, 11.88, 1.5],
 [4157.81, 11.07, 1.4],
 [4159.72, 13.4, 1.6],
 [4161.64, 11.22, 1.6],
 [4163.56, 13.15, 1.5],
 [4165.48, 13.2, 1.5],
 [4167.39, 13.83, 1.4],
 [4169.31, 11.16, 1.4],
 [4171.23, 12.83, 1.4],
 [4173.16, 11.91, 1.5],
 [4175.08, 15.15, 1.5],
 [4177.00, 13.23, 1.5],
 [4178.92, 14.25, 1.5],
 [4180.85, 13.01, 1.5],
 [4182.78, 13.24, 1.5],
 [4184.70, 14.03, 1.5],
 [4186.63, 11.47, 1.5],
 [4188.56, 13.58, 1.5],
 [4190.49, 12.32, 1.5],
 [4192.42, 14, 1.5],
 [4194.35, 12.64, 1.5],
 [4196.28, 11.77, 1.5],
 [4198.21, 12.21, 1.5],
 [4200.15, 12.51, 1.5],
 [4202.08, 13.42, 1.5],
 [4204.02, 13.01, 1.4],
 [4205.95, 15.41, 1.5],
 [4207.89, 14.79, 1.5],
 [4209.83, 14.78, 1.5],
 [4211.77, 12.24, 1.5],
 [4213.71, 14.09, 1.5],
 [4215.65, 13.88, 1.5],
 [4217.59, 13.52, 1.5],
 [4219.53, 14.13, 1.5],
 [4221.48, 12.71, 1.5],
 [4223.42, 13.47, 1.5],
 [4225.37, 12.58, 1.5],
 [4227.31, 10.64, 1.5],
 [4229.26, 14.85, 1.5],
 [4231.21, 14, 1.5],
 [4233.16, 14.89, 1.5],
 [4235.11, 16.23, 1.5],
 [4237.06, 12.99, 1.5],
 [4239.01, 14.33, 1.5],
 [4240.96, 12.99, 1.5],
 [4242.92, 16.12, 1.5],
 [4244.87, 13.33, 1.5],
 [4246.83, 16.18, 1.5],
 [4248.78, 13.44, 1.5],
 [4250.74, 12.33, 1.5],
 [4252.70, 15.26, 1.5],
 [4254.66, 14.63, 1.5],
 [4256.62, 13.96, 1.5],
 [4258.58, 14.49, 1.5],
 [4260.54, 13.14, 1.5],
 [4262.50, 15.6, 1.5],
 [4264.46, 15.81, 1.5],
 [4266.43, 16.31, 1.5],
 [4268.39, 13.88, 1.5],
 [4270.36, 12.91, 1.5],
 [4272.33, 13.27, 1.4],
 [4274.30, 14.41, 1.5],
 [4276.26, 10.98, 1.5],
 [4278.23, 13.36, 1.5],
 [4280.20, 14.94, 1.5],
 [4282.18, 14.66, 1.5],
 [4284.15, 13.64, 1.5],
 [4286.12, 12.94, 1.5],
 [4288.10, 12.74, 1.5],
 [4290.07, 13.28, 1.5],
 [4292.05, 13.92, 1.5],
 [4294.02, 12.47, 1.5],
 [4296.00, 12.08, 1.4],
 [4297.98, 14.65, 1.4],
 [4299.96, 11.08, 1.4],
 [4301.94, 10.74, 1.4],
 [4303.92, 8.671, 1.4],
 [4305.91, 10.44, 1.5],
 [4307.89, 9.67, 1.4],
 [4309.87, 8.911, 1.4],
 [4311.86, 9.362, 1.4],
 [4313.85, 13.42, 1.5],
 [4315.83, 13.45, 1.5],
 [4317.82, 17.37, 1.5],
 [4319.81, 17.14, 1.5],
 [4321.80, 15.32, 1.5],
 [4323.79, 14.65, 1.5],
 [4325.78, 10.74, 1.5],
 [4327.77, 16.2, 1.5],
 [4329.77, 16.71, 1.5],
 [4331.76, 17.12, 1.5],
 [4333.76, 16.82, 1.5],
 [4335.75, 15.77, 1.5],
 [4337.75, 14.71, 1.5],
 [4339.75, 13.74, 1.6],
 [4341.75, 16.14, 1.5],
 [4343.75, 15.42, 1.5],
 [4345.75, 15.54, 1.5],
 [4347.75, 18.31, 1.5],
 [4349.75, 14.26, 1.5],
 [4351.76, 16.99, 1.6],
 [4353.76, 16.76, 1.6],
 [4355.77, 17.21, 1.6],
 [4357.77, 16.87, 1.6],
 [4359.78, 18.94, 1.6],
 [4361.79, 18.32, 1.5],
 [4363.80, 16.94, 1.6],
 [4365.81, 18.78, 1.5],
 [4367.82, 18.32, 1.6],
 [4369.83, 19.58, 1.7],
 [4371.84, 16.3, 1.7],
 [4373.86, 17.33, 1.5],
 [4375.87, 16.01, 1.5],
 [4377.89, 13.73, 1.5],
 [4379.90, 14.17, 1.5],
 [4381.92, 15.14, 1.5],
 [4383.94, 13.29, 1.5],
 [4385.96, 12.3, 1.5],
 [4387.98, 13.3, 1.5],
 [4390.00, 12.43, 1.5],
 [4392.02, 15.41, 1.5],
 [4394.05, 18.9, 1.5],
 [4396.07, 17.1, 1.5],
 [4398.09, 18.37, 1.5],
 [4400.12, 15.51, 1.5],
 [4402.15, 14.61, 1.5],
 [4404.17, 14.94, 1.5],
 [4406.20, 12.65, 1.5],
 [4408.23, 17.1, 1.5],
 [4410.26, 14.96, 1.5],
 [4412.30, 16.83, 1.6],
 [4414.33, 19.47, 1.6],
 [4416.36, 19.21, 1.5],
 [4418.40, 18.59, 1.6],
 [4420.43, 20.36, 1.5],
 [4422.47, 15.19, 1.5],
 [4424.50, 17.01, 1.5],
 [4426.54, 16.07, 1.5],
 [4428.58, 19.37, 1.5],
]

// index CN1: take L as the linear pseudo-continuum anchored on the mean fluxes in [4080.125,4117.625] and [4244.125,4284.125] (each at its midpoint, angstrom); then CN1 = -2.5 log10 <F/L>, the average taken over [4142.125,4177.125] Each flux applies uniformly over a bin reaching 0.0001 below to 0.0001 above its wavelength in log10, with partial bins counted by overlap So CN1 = 0.12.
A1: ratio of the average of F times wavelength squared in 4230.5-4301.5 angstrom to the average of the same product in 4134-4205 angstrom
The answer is 1.1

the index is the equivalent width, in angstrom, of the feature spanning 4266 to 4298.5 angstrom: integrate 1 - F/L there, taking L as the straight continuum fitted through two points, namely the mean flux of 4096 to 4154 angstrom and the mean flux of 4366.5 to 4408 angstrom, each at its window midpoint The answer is 2.1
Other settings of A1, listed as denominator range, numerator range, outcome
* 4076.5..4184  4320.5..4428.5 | 1.40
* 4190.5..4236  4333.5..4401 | 1.28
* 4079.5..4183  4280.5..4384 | 1.25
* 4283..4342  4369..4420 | 1.23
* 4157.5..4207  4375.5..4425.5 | 1.35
